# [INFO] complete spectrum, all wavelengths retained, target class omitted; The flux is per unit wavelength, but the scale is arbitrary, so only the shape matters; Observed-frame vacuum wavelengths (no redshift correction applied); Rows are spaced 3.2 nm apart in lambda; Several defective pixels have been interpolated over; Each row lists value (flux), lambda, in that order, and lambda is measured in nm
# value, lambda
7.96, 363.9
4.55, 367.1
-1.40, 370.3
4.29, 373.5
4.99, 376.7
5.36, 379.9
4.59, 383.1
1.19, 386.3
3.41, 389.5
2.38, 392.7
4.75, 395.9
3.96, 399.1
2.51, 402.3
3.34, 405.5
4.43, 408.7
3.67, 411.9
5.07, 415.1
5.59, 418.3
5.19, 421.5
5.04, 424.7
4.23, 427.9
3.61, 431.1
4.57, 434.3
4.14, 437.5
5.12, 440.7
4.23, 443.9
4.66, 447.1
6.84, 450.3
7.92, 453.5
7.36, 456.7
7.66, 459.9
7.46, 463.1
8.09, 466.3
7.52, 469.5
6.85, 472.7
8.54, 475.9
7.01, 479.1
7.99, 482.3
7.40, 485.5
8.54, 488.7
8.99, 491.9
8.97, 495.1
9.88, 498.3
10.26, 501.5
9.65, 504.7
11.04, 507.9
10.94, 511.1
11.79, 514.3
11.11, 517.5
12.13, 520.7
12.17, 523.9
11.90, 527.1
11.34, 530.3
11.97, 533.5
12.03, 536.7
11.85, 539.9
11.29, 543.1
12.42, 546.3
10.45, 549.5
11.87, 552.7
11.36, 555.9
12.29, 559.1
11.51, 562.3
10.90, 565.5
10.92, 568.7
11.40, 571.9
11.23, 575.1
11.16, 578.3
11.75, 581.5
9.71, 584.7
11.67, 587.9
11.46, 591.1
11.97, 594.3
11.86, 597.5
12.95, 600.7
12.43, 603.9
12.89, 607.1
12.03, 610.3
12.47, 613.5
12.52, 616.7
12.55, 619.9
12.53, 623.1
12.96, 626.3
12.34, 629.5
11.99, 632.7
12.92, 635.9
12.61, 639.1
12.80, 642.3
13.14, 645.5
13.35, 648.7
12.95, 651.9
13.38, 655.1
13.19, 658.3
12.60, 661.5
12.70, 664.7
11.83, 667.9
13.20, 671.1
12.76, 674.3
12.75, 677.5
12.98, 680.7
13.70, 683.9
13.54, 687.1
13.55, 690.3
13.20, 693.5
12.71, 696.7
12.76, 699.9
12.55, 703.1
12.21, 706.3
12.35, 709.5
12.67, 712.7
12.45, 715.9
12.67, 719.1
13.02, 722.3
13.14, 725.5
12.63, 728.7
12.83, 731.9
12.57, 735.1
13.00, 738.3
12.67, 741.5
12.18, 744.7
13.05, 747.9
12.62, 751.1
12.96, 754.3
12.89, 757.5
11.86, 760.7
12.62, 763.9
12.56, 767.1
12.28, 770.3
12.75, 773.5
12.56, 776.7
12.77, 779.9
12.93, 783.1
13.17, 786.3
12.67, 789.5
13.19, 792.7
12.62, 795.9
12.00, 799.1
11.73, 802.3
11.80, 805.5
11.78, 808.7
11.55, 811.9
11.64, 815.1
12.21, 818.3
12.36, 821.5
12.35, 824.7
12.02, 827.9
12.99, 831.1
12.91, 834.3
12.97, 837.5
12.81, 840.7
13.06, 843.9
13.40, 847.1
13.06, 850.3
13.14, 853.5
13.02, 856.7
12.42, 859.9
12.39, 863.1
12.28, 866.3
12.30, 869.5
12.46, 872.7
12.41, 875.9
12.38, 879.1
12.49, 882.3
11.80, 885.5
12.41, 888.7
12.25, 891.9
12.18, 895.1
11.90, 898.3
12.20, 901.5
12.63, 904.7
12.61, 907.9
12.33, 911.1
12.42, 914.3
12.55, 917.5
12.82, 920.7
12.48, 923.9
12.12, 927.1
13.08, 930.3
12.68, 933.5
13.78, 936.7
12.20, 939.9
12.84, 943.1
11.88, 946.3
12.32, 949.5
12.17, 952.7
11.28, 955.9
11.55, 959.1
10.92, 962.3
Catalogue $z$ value 0.131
